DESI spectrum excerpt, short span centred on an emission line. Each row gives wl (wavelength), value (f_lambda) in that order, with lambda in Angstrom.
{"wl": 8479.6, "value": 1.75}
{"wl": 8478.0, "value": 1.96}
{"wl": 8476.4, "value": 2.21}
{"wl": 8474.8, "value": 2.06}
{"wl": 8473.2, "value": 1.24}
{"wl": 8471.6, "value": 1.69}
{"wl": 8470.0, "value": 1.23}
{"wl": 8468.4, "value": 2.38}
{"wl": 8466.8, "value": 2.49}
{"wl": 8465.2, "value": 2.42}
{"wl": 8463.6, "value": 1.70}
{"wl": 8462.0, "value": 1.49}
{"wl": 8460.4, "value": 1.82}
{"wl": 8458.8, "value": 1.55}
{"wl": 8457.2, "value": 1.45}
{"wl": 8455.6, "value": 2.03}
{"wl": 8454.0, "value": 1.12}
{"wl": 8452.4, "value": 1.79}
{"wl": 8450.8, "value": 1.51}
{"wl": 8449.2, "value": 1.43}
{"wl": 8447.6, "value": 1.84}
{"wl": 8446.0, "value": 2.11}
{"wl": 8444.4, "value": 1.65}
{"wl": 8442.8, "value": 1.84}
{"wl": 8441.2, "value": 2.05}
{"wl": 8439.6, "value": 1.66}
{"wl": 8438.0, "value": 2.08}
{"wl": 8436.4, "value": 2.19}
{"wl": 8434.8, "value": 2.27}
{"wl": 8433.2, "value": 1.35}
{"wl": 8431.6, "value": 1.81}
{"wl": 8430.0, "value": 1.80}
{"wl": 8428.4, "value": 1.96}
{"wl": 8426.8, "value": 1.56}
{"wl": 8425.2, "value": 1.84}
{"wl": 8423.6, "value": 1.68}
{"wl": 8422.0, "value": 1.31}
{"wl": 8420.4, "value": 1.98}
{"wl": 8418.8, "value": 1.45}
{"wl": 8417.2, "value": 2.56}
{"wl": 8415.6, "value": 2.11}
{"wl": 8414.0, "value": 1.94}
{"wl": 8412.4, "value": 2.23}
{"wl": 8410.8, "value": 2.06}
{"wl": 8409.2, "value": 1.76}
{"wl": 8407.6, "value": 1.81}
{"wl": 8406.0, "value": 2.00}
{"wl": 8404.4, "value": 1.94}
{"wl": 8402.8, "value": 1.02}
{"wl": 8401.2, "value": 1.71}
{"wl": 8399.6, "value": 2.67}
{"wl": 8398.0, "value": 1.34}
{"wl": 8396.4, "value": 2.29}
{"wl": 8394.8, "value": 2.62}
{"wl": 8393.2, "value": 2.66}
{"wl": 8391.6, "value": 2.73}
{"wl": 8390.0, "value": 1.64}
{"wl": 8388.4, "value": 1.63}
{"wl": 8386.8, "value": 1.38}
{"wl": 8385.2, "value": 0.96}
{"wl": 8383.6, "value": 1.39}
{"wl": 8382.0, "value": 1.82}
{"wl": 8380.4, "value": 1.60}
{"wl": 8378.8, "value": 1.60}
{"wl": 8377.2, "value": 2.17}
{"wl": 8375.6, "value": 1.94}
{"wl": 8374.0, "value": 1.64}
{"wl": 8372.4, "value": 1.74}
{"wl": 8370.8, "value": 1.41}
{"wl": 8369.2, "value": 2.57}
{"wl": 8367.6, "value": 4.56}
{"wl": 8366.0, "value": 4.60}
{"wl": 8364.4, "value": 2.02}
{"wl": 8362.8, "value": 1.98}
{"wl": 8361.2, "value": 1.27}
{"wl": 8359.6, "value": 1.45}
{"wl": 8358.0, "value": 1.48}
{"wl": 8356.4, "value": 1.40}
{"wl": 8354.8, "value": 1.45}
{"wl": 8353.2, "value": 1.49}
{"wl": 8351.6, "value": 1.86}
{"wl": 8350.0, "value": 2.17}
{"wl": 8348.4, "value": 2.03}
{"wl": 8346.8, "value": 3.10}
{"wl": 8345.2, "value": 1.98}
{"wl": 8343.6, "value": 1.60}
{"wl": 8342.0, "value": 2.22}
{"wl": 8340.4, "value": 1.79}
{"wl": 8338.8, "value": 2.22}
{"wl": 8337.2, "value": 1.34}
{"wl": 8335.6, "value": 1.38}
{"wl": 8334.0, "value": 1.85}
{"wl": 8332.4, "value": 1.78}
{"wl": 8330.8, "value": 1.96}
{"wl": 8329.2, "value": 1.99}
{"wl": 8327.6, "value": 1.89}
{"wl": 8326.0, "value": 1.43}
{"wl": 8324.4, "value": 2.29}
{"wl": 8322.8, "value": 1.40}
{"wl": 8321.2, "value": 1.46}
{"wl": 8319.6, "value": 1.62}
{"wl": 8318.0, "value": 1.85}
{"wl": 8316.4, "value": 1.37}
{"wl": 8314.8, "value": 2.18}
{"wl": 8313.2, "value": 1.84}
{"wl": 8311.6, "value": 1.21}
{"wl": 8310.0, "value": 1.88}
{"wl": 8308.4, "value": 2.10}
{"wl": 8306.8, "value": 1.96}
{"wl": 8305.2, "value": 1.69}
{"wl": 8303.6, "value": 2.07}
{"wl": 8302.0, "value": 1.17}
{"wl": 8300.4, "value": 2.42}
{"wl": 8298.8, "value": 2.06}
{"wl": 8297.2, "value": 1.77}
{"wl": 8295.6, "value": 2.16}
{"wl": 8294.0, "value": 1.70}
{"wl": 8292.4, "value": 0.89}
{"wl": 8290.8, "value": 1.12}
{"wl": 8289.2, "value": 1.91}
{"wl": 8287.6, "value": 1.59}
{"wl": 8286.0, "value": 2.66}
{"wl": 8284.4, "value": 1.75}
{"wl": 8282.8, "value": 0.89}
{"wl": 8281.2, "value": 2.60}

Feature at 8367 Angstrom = H-alpha 6563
